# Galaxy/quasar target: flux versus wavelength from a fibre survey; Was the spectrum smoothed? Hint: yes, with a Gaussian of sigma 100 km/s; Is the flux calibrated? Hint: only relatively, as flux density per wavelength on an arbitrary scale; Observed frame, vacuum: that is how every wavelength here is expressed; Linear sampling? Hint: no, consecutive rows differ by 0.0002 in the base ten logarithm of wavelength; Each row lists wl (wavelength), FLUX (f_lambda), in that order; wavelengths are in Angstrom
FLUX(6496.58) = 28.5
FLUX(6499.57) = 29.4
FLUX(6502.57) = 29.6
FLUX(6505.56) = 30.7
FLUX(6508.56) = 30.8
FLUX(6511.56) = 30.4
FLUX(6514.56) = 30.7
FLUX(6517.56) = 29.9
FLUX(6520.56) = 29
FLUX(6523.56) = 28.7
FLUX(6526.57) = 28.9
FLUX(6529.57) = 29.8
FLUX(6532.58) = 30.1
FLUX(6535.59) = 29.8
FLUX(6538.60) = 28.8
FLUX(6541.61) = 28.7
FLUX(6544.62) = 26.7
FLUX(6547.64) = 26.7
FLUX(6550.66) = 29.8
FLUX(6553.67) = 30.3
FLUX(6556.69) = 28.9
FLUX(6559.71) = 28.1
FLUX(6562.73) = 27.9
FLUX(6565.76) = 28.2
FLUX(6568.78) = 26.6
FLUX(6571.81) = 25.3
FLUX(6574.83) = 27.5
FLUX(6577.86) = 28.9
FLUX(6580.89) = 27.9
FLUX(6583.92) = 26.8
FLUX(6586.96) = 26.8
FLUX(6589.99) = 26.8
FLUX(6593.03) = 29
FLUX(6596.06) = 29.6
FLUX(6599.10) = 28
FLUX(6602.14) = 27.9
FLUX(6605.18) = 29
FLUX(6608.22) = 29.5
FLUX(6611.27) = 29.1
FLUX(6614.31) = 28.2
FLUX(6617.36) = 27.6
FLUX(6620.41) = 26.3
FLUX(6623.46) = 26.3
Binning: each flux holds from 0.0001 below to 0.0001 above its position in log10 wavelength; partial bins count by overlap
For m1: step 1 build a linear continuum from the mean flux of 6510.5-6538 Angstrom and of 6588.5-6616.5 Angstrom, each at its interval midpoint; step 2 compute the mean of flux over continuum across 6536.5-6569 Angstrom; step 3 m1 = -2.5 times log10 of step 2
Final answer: 0.03 mag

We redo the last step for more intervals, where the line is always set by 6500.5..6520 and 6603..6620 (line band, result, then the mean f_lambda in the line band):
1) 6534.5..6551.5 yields 0.05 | 28.3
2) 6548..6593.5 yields 0.05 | 27.9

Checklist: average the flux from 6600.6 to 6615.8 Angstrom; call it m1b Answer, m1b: 28.7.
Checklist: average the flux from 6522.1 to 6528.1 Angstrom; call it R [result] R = 28.8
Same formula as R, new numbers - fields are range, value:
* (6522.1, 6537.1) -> 29.5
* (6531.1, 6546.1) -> 28.8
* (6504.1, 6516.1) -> 30.6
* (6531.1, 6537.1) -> 29.9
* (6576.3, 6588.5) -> 27.6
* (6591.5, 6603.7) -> 28.6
